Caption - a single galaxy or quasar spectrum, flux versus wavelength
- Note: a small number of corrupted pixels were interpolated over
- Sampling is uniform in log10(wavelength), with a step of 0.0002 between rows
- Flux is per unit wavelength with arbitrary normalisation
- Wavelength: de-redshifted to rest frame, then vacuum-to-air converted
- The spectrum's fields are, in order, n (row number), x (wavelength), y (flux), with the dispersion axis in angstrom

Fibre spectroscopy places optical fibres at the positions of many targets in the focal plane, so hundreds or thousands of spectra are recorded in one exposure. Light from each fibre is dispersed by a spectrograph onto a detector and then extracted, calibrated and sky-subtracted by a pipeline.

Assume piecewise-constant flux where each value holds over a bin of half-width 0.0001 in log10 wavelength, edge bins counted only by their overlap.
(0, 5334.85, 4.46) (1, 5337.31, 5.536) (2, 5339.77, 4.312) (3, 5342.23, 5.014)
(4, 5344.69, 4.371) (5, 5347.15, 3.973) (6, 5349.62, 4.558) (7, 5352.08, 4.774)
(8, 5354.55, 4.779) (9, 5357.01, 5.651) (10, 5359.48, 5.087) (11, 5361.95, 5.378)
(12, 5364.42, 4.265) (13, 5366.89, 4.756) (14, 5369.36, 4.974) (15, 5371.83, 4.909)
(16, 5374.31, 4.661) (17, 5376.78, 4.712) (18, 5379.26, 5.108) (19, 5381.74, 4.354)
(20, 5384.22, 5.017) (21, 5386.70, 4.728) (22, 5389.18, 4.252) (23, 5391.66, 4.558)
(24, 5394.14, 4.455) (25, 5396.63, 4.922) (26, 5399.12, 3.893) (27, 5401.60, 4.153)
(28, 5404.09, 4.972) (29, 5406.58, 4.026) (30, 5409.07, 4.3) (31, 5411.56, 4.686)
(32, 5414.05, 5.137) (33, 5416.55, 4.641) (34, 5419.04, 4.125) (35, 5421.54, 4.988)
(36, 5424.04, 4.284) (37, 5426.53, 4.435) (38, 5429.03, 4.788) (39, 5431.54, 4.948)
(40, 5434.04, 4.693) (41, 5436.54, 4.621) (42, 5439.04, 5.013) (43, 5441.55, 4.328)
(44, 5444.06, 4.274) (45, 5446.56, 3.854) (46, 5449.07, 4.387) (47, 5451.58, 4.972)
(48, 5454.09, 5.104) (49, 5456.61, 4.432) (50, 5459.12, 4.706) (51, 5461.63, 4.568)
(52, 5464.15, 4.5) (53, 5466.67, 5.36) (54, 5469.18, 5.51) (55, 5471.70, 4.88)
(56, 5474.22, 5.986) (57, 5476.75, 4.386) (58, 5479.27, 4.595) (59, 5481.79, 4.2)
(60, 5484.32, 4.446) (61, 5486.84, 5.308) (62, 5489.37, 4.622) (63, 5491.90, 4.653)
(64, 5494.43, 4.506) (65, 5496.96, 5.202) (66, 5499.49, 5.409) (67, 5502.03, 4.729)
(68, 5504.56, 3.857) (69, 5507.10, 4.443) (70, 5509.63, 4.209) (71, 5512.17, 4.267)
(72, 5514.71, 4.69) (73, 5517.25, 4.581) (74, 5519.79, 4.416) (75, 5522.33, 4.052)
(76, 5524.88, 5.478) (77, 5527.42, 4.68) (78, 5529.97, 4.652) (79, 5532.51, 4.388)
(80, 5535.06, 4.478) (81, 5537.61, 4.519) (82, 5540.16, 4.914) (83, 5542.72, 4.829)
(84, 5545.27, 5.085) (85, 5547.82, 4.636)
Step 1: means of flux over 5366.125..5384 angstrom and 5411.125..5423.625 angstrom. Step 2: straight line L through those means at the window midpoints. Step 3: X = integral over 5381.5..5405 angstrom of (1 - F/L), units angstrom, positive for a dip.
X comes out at 1.1 angstrom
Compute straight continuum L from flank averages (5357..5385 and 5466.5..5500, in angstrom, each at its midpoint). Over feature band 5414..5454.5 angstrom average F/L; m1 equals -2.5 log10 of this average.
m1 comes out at 0.07 mag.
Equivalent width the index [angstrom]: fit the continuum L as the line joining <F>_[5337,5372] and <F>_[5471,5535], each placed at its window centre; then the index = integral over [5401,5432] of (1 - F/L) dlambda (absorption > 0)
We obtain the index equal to 1.1 angstrom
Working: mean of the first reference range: 4.8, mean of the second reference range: 4.66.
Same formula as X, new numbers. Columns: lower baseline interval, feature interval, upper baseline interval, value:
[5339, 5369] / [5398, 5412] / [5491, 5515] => 1.13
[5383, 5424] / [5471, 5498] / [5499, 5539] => -1.51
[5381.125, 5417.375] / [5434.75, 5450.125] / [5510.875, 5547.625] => 0.51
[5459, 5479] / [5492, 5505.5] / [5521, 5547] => 0.29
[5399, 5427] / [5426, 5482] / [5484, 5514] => -2.03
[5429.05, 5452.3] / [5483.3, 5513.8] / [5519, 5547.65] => 0.00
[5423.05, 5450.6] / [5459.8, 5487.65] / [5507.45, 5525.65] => -2.26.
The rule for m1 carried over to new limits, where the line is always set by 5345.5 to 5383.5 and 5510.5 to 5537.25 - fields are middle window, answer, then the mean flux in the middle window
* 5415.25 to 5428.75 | 0.05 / 4.52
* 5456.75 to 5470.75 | -0.06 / 4.89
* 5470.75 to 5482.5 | -0.05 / 4.84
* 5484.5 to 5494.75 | -0.04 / 4.76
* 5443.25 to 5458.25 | 0.04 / 4.52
